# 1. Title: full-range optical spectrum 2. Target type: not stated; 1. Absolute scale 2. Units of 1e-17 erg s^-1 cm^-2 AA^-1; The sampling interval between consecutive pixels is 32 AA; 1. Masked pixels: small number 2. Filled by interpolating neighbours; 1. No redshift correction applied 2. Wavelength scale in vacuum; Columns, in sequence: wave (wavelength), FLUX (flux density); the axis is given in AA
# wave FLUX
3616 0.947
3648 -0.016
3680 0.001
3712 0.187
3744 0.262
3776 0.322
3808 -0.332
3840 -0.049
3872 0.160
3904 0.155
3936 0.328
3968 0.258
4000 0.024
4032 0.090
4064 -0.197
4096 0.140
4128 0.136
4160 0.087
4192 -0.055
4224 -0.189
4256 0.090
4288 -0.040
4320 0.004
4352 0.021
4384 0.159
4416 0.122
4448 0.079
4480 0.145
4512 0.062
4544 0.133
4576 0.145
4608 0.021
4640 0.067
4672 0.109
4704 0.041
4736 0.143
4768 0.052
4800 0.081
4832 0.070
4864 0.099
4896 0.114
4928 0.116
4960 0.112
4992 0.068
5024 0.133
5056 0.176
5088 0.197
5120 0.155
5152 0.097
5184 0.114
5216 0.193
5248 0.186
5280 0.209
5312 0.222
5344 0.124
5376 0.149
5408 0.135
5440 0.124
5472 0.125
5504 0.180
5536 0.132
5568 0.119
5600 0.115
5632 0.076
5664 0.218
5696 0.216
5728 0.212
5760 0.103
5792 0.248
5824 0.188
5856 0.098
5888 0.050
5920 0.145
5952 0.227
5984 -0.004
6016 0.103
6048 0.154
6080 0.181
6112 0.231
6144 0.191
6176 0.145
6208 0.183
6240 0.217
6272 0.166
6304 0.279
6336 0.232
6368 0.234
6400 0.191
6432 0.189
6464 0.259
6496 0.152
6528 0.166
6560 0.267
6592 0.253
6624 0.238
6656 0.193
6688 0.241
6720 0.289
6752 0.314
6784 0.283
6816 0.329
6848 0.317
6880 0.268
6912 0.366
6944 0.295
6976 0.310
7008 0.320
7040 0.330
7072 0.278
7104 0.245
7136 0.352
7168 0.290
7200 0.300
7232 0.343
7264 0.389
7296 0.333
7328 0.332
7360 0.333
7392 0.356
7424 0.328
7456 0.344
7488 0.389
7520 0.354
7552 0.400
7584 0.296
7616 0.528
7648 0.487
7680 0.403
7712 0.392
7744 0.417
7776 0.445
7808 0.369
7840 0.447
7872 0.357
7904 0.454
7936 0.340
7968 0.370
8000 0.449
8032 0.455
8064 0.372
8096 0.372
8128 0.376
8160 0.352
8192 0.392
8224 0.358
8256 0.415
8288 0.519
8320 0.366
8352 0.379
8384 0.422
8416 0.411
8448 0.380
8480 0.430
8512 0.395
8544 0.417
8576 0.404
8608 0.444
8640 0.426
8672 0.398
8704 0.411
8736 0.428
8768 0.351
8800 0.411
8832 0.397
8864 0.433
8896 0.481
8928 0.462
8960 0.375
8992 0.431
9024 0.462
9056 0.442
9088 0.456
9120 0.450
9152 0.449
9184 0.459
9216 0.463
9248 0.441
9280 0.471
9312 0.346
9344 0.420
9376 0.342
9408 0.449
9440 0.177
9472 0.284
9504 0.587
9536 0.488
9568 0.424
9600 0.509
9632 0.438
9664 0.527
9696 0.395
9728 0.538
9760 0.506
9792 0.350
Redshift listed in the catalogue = 0.673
